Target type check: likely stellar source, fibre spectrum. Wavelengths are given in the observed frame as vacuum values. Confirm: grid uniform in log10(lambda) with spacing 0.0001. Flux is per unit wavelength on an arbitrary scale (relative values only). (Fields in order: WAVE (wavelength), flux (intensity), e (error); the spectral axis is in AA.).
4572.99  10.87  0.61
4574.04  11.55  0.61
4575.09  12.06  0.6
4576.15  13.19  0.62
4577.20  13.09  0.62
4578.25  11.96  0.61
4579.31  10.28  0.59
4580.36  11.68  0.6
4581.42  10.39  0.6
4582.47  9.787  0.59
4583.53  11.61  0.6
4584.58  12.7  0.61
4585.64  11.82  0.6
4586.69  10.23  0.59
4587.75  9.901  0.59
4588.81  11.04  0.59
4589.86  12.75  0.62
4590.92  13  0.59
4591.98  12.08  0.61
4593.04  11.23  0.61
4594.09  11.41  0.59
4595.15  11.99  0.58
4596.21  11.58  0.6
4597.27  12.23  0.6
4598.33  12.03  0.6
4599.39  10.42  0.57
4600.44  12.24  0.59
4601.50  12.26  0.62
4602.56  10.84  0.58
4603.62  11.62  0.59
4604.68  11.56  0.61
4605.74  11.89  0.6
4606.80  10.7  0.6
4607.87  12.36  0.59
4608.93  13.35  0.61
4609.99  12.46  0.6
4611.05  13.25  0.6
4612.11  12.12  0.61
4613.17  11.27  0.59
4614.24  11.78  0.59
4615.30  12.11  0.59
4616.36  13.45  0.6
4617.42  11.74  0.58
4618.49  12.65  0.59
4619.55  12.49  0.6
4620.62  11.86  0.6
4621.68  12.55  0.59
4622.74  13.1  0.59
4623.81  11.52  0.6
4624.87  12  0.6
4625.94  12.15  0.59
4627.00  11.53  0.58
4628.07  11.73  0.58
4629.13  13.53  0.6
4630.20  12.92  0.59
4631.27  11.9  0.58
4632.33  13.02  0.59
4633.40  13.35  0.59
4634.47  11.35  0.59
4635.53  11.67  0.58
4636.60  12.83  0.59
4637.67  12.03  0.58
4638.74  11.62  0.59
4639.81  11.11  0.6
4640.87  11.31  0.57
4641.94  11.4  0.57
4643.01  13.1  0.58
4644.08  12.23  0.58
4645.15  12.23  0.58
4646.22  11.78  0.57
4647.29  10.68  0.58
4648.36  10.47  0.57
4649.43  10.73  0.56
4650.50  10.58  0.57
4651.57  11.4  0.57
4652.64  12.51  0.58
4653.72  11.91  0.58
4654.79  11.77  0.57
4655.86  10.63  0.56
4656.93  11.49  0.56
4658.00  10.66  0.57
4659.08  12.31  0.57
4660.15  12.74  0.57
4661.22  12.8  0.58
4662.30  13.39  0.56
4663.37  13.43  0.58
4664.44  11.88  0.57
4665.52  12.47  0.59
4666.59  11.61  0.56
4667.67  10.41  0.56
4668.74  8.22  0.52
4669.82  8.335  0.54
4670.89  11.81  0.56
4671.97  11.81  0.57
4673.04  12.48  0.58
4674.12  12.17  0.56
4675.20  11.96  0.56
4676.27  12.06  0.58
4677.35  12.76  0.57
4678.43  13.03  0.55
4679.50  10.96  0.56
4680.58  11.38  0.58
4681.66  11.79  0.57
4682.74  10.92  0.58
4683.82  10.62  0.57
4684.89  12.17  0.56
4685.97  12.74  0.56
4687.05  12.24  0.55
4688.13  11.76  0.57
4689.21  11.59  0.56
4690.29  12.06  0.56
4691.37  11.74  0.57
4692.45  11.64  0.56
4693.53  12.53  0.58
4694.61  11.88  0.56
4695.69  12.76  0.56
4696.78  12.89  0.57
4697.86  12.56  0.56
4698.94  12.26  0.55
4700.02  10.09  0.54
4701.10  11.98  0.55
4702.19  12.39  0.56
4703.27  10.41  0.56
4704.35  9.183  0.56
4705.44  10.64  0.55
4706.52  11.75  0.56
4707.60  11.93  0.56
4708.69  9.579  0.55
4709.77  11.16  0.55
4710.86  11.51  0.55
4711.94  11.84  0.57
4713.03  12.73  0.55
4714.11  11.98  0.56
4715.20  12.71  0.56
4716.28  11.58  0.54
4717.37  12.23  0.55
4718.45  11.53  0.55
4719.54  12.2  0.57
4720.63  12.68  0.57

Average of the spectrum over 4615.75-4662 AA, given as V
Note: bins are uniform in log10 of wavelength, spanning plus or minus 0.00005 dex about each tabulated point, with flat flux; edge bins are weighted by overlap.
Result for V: 12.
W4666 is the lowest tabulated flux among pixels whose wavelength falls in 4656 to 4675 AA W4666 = 8.22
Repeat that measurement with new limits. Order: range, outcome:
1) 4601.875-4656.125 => 10.47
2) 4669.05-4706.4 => 8.335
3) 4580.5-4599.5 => 9.787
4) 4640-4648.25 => 10.68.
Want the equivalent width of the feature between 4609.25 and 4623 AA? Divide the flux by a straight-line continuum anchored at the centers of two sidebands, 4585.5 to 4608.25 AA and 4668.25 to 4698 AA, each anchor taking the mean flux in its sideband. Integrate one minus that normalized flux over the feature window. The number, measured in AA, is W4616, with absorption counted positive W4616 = -0.9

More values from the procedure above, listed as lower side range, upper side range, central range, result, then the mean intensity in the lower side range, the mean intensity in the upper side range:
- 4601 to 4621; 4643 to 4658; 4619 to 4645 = -1.0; 12.1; 11.5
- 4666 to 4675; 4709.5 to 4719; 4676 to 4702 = -1.4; 10.9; 11.9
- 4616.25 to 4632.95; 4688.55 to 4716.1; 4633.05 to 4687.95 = 1.5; 12.4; 11.7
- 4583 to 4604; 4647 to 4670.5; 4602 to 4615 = -0.4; 11.7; 11.4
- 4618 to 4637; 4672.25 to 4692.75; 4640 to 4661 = 1.0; 12.3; 11.9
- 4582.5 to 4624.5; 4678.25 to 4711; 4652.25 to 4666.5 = -0.5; 11.9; 11.6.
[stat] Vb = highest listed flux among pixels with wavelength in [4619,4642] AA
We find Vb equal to 13.53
